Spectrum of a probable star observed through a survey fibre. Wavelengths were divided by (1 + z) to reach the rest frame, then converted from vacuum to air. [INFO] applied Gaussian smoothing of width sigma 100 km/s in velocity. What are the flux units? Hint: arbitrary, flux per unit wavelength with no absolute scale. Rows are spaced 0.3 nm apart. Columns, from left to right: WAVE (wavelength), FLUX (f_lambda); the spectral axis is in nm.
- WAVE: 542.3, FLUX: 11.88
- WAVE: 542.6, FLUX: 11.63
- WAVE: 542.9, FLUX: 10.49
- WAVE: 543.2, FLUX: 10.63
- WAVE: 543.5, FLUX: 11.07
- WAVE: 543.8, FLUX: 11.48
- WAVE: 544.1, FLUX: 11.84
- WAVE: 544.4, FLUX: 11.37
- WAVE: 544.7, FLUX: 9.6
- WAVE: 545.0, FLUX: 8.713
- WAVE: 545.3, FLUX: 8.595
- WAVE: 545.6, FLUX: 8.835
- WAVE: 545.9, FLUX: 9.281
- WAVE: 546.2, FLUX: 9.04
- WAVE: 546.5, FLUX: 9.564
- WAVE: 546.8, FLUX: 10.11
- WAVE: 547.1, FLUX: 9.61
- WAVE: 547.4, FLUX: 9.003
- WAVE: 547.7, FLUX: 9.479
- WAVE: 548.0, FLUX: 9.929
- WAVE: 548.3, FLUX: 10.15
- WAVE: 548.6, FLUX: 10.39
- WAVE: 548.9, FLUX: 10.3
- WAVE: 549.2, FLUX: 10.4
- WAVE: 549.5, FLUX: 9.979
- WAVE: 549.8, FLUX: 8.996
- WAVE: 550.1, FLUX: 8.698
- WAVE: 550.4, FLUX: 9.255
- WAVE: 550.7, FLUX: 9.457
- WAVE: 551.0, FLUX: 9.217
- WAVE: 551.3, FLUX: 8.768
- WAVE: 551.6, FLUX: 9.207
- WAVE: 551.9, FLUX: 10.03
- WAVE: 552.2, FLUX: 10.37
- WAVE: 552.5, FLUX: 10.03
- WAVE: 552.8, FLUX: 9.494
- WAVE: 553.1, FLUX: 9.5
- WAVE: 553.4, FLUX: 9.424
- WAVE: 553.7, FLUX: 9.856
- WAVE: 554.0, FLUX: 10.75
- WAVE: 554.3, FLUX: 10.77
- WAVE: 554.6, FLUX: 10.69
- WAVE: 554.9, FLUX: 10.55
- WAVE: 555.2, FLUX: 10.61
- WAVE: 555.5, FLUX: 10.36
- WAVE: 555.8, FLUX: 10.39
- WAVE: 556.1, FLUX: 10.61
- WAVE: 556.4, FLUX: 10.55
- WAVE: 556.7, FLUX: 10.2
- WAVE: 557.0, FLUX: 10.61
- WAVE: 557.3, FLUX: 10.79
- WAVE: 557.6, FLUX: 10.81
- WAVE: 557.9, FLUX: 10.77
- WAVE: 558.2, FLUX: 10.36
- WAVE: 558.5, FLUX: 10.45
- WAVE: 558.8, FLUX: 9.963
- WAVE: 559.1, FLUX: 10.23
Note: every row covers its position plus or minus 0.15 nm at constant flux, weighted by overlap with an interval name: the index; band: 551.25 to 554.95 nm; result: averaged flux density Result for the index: 9.97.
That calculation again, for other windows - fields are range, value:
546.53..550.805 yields 9.7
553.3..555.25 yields 10.4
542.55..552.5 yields 9.85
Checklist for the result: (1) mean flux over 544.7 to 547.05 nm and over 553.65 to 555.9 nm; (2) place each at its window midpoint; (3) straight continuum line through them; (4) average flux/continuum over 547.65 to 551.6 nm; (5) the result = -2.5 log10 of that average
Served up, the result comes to 0.017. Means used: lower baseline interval 9.21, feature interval 9.6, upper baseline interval 10.5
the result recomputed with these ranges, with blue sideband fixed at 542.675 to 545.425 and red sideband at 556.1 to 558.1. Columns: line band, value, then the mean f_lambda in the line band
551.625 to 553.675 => 0.08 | 9.77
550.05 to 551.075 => 0.15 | 9.2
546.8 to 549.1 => 0.07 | 9.87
